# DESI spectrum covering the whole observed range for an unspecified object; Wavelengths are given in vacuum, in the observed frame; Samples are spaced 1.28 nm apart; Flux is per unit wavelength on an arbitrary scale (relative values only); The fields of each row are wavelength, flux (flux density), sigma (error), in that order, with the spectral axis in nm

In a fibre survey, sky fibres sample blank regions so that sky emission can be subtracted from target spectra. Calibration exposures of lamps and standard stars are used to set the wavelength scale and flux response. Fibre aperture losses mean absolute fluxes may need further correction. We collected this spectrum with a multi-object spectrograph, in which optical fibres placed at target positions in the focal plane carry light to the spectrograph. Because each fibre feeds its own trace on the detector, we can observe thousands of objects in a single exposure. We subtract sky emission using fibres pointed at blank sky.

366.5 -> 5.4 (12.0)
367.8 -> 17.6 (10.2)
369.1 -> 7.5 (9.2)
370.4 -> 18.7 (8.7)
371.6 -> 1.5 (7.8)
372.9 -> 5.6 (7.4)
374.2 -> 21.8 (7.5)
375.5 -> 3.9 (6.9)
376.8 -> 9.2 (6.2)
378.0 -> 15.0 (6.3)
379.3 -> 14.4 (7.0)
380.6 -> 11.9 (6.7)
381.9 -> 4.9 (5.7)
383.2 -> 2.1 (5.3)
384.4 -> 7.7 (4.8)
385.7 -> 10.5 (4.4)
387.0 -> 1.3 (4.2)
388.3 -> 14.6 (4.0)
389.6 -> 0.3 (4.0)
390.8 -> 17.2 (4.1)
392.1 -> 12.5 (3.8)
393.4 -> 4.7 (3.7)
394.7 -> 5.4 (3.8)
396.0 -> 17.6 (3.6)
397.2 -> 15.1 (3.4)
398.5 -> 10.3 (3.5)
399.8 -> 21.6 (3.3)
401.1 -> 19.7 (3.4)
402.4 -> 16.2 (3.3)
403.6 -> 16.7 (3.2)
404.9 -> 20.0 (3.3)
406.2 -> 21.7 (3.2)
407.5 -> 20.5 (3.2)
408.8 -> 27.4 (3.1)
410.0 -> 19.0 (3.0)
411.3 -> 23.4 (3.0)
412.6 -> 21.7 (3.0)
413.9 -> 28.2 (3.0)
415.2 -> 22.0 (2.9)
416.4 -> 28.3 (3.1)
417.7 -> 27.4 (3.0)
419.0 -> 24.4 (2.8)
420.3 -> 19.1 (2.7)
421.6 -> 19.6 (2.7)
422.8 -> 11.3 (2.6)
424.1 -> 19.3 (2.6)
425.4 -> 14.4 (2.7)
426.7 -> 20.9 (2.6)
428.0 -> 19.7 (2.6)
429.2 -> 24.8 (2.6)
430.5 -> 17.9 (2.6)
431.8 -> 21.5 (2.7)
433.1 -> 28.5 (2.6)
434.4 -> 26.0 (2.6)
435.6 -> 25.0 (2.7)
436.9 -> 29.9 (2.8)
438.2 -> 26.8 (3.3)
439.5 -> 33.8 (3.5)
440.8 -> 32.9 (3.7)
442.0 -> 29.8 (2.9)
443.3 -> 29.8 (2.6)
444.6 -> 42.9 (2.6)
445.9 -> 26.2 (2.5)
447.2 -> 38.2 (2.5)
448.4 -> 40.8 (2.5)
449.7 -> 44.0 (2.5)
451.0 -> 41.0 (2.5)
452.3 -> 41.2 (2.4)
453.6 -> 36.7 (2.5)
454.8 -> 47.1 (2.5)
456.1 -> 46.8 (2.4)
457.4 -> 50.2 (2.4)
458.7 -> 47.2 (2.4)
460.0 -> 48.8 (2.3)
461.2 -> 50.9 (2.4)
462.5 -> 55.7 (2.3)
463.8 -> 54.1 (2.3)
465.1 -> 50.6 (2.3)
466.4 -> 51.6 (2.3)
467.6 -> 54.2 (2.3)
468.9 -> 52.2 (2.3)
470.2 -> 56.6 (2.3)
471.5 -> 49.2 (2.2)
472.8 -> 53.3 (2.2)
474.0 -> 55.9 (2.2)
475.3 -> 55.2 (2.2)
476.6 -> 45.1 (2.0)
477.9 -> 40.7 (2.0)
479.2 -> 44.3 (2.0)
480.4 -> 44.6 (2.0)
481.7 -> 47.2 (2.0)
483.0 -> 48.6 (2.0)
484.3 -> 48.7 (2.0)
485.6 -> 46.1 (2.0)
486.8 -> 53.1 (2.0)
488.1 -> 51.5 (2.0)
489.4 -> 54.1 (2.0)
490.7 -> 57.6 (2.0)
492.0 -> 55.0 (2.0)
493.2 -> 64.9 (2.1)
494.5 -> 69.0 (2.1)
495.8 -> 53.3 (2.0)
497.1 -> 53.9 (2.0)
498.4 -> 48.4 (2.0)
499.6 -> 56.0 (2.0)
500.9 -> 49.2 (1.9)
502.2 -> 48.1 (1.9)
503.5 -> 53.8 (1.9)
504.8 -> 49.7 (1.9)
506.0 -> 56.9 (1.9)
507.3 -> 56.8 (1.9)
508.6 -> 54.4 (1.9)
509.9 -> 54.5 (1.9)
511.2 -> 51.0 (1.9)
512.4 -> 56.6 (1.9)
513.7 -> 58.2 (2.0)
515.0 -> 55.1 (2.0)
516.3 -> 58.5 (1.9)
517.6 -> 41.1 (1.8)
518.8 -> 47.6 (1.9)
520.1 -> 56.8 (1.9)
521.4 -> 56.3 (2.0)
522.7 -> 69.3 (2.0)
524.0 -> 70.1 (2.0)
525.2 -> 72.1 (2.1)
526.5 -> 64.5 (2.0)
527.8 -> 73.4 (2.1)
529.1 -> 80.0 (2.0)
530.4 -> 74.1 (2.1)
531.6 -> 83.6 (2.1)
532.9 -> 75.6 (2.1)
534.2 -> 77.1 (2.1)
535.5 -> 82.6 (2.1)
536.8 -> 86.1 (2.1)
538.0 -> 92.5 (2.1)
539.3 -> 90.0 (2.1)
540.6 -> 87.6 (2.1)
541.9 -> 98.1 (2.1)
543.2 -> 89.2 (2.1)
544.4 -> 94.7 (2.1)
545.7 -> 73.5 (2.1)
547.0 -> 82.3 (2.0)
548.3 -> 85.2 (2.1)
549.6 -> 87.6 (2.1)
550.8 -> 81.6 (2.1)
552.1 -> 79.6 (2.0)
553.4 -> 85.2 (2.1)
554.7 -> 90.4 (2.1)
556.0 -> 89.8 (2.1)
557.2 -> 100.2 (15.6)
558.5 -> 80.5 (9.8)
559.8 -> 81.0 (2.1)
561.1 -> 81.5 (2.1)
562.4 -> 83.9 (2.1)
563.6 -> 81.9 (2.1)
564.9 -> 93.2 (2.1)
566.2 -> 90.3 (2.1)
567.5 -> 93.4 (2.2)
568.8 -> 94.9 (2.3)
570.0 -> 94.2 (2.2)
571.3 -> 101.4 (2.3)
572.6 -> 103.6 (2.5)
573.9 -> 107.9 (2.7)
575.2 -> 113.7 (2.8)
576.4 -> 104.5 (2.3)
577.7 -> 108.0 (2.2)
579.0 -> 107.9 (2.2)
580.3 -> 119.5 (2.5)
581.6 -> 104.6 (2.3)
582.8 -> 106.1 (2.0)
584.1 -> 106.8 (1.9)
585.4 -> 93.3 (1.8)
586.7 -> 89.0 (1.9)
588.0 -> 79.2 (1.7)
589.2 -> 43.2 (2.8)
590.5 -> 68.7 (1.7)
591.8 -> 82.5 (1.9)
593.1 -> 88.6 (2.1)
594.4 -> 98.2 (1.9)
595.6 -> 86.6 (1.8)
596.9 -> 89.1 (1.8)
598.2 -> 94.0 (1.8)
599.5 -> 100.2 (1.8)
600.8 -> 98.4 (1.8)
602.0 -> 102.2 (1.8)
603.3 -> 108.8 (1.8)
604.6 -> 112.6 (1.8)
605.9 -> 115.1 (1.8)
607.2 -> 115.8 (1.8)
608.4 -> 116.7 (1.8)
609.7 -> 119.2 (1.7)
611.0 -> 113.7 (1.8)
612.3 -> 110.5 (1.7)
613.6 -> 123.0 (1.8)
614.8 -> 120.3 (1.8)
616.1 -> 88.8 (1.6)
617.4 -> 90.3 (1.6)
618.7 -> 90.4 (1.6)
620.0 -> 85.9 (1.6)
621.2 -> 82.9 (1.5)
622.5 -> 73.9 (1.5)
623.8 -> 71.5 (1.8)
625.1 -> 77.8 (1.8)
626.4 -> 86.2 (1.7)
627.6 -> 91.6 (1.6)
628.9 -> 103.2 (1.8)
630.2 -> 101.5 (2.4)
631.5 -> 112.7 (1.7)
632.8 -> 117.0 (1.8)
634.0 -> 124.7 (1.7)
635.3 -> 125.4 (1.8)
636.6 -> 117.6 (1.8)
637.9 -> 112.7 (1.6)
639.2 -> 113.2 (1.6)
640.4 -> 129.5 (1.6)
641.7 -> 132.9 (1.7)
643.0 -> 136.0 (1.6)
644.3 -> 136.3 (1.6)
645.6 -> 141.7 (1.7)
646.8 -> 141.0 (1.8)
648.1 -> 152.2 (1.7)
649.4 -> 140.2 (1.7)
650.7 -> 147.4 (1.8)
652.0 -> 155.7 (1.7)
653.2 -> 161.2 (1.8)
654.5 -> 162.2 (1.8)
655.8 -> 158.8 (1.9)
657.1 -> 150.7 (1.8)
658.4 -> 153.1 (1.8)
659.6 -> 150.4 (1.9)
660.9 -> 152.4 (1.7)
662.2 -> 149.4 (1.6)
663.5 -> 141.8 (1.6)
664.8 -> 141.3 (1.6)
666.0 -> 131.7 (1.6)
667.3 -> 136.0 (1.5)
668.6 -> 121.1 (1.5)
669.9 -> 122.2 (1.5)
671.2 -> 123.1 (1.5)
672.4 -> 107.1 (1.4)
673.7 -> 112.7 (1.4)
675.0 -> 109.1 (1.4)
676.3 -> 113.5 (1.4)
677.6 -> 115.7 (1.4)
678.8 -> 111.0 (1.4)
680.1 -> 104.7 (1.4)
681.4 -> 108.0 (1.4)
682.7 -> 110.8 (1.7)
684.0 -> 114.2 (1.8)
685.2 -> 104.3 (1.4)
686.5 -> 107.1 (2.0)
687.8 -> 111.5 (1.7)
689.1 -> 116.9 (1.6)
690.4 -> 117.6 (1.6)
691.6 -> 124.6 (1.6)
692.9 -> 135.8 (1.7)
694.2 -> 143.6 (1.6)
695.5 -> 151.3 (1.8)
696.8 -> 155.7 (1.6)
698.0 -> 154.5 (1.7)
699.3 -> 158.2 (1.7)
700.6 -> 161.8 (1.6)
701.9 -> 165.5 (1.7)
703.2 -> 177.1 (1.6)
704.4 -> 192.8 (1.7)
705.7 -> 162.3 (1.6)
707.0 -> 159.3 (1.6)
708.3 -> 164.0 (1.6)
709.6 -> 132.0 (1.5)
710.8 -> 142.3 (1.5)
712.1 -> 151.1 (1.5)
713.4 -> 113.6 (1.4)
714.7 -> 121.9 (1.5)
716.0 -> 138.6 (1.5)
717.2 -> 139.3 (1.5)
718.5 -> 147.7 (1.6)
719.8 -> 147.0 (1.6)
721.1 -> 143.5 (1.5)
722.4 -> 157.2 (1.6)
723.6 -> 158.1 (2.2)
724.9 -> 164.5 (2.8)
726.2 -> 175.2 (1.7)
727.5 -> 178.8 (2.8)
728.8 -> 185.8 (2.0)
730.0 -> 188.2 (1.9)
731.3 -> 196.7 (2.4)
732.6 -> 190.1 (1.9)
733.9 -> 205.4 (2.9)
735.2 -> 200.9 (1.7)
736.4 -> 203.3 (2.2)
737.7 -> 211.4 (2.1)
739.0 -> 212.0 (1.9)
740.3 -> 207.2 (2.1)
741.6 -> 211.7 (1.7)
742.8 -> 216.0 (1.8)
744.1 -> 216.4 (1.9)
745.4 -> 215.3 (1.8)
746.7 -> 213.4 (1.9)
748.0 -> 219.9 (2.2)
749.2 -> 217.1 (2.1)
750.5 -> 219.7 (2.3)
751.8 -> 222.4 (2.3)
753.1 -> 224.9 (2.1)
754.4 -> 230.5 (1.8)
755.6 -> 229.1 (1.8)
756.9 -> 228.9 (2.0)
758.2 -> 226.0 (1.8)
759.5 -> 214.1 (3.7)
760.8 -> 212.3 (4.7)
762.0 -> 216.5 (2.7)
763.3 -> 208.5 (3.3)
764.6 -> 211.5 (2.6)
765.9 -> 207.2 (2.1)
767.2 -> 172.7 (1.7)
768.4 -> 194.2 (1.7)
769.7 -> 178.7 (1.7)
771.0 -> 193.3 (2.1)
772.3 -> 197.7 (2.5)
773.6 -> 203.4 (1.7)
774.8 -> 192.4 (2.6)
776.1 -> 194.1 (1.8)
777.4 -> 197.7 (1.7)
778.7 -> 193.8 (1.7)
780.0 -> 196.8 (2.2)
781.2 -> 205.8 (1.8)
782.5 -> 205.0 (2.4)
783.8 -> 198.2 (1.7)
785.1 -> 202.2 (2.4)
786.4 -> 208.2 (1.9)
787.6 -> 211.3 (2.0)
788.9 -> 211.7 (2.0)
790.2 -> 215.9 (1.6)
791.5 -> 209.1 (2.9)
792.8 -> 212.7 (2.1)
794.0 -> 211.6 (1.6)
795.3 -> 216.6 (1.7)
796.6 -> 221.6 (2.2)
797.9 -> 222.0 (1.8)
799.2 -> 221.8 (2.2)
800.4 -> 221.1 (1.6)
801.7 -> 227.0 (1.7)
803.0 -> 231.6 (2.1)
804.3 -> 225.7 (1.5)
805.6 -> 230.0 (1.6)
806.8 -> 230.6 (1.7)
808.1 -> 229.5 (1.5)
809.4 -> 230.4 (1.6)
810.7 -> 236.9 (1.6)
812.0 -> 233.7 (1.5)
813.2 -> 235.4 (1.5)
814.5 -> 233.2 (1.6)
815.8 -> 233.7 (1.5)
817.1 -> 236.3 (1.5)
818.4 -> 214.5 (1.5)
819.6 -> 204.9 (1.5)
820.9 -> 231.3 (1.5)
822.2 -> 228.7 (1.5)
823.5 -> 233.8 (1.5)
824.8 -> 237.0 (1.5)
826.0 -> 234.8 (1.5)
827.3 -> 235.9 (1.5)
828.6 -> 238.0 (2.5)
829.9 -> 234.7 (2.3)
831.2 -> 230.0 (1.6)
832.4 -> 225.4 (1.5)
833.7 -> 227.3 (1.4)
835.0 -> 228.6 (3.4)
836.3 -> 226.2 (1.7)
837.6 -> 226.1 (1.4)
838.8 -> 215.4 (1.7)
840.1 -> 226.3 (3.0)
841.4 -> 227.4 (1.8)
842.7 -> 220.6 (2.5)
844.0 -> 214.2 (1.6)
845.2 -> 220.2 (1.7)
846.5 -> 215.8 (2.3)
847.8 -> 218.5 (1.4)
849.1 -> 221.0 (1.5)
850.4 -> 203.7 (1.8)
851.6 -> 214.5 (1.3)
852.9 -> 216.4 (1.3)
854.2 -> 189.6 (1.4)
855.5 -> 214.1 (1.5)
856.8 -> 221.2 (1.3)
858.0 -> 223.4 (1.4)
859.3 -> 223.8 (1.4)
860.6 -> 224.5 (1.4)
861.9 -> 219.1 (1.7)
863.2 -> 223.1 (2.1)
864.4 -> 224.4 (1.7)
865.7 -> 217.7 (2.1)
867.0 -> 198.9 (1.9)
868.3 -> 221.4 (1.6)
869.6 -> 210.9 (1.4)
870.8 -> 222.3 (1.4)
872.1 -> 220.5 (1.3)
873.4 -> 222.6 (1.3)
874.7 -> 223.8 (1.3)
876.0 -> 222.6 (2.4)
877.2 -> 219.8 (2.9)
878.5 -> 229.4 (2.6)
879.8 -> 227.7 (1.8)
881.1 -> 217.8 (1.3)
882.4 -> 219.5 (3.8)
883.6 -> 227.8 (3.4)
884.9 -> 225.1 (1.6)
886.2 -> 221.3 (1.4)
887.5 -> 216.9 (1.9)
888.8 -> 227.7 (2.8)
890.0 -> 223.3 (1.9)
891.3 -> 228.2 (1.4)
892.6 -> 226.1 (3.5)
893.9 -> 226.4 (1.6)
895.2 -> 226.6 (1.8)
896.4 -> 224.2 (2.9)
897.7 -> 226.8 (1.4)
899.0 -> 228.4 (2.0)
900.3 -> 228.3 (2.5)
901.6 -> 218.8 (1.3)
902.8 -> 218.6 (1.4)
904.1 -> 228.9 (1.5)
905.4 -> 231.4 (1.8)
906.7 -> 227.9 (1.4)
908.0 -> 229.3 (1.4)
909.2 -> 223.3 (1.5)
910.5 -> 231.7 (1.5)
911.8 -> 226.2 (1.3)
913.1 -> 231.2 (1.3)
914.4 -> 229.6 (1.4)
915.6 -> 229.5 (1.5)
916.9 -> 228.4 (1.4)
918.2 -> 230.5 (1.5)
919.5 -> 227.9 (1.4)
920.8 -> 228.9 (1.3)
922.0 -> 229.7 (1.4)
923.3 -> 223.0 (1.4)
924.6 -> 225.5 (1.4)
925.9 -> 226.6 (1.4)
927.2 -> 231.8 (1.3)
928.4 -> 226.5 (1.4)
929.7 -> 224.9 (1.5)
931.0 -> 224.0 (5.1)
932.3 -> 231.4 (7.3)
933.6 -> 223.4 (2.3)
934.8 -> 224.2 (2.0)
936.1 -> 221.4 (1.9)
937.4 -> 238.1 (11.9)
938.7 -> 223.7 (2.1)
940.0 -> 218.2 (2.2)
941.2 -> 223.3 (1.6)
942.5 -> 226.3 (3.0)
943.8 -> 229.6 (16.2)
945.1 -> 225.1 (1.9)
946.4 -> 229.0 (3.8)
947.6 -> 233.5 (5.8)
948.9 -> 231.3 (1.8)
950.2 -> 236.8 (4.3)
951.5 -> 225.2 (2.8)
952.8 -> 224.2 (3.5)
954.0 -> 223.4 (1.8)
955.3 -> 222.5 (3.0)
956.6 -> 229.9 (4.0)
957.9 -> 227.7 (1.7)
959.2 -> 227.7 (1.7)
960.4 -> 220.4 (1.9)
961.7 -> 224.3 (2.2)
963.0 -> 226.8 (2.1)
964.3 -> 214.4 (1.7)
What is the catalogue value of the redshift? 0.00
